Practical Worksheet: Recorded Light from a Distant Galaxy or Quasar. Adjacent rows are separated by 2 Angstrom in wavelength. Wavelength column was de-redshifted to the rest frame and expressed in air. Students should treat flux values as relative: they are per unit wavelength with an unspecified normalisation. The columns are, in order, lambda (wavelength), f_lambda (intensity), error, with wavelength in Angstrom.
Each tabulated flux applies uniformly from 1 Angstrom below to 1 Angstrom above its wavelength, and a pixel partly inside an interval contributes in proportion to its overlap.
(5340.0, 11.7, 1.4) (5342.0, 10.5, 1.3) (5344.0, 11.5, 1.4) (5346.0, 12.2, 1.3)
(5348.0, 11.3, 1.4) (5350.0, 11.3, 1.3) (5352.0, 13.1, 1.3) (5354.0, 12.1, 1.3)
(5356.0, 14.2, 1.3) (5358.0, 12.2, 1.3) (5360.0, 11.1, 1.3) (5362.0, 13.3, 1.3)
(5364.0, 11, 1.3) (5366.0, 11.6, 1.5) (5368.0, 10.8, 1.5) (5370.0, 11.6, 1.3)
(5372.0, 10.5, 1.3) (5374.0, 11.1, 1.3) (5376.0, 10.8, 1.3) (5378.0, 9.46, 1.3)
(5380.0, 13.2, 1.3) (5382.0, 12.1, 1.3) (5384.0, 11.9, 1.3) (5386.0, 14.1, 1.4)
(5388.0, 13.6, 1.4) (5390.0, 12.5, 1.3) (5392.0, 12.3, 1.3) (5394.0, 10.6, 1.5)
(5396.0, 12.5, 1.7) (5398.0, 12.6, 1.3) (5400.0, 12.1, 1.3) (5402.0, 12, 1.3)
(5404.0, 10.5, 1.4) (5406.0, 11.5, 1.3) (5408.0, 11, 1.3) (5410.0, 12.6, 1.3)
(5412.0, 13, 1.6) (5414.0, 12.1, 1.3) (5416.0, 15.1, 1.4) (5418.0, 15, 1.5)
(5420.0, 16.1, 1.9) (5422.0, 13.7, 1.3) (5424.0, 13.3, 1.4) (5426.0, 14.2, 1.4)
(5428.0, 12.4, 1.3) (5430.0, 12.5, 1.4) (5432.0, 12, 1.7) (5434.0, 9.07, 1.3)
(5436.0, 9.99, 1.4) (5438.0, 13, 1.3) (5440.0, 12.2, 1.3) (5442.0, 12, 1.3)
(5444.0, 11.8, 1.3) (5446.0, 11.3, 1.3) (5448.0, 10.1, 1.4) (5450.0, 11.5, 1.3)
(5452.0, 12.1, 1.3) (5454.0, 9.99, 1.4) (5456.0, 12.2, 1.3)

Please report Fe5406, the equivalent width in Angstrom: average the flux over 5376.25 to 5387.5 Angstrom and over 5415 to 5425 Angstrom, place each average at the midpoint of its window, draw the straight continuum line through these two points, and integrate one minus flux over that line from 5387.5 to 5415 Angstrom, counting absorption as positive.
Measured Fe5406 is 2.8 Angstrom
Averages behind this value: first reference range 12.1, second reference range 14.6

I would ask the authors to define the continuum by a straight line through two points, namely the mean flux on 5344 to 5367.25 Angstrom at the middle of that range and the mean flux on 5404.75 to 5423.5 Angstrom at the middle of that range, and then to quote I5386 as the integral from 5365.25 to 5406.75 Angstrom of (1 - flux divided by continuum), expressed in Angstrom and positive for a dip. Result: 3.06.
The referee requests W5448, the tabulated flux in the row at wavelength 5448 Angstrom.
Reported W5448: 10.1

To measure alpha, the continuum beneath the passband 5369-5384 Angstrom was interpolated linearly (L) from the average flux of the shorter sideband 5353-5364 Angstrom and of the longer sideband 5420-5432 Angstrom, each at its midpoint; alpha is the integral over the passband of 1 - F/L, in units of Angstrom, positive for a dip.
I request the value 1.6 Angstrom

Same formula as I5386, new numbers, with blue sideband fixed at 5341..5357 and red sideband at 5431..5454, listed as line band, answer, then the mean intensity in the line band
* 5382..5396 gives -0.9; 12.5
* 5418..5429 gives -2.5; 14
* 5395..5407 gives -0.2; 11.9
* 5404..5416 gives -0.6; 12.2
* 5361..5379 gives 1.1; 11.1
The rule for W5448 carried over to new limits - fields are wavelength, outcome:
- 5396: 12.5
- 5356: 14.2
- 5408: 11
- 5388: 13.6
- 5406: 11.5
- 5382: 12.1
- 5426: 14.2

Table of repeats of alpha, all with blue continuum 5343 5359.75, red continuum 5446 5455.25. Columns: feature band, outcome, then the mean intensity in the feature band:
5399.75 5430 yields -4.14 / 13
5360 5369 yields 0.31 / 11.6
